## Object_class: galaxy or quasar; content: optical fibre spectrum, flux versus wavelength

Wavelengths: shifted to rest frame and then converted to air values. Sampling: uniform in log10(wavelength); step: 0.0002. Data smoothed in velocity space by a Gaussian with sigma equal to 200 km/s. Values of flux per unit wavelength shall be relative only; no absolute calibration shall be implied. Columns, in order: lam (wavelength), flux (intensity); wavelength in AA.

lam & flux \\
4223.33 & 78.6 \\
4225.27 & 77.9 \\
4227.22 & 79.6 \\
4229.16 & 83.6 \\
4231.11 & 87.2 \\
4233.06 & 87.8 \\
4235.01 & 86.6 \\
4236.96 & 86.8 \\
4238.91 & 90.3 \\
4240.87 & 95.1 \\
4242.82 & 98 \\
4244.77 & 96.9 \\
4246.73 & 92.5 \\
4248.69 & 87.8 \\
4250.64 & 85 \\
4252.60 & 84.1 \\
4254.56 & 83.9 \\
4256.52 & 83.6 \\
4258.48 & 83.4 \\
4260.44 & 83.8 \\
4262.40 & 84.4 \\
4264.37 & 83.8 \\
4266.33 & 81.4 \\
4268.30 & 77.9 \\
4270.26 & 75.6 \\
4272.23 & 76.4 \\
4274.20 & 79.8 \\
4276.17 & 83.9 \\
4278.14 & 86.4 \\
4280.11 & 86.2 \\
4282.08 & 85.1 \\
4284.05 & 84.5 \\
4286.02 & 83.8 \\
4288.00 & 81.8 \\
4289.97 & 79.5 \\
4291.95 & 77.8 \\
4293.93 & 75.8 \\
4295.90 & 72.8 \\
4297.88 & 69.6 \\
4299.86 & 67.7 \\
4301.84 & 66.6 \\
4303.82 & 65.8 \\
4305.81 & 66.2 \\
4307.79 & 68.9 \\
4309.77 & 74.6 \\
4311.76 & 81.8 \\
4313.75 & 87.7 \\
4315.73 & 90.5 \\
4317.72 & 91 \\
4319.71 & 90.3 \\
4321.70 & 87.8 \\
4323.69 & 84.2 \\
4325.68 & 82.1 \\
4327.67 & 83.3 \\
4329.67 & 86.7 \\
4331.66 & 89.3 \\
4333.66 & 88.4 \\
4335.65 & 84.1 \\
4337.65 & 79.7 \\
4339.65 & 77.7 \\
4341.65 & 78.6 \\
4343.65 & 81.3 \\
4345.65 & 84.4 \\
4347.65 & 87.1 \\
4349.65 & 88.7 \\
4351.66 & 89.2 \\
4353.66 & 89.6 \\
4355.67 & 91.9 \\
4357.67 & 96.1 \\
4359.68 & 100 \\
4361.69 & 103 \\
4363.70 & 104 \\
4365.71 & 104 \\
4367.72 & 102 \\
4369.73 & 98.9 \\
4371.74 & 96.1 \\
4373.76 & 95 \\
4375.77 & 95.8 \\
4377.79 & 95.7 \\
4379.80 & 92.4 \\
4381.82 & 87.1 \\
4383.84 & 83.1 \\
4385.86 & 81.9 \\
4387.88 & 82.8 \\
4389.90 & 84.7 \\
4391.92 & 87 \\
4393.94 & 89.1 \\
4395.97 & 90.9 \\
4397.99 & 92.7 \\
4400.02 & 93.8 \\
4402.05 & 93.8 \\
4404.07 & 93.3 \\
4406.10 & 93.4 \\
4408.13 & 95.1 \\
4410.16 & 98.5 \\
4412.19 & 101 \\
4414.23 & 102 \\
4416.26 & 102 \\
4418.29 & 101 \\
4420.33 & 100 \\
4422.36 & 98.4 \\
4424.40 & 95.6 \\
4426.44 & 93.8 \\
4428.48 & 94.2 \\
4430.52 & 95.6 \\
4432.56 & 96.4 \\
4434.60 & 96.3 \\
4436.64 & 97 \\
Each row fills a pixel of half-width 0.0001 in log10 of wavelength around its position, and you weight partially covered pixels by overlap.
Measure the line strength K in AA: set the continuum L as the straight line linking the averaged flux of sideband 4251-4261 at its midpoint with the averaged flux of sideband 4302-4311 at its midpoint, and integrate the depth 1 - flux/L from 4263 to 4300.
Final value -1.7 AA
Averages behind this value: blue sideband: 83.8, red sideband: 69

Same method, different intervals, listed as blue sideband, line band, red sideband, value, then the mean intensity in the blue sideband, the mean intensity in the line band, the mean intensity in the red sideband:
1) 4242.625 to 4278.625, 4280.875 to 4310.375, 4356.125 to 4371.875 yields 4.90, 84.3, 74.8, 100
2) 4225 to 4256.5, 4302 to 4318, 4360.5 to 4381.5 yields 2.79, 87.8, 77.1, 98.3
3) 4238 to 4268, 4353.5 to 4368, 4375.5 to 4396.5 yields -1.89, 87.3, 99.2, 87.9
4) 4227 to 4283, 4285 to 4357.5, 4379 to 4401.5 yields 4.33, 85.5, 81.5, 87.8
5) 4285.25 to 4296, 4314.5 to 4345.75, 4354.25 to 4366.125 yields 1.84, 79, 85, 99.2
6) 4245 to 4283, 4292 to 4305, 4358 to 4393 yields 2.47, 83.7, 70.2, 93.8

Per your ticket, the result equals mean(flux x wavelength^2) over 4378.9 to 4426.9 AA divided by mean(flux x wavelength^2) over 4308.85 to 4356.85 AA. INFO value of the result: 1.12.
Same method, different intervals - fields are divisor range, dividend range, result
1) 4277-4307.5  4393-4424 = 1.33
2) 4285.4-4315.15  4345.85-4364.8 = 1.29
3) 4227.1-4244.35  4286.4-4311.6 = 0.84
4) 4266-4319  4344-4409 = 1.22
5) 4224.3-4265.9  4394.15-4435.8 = 1.20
